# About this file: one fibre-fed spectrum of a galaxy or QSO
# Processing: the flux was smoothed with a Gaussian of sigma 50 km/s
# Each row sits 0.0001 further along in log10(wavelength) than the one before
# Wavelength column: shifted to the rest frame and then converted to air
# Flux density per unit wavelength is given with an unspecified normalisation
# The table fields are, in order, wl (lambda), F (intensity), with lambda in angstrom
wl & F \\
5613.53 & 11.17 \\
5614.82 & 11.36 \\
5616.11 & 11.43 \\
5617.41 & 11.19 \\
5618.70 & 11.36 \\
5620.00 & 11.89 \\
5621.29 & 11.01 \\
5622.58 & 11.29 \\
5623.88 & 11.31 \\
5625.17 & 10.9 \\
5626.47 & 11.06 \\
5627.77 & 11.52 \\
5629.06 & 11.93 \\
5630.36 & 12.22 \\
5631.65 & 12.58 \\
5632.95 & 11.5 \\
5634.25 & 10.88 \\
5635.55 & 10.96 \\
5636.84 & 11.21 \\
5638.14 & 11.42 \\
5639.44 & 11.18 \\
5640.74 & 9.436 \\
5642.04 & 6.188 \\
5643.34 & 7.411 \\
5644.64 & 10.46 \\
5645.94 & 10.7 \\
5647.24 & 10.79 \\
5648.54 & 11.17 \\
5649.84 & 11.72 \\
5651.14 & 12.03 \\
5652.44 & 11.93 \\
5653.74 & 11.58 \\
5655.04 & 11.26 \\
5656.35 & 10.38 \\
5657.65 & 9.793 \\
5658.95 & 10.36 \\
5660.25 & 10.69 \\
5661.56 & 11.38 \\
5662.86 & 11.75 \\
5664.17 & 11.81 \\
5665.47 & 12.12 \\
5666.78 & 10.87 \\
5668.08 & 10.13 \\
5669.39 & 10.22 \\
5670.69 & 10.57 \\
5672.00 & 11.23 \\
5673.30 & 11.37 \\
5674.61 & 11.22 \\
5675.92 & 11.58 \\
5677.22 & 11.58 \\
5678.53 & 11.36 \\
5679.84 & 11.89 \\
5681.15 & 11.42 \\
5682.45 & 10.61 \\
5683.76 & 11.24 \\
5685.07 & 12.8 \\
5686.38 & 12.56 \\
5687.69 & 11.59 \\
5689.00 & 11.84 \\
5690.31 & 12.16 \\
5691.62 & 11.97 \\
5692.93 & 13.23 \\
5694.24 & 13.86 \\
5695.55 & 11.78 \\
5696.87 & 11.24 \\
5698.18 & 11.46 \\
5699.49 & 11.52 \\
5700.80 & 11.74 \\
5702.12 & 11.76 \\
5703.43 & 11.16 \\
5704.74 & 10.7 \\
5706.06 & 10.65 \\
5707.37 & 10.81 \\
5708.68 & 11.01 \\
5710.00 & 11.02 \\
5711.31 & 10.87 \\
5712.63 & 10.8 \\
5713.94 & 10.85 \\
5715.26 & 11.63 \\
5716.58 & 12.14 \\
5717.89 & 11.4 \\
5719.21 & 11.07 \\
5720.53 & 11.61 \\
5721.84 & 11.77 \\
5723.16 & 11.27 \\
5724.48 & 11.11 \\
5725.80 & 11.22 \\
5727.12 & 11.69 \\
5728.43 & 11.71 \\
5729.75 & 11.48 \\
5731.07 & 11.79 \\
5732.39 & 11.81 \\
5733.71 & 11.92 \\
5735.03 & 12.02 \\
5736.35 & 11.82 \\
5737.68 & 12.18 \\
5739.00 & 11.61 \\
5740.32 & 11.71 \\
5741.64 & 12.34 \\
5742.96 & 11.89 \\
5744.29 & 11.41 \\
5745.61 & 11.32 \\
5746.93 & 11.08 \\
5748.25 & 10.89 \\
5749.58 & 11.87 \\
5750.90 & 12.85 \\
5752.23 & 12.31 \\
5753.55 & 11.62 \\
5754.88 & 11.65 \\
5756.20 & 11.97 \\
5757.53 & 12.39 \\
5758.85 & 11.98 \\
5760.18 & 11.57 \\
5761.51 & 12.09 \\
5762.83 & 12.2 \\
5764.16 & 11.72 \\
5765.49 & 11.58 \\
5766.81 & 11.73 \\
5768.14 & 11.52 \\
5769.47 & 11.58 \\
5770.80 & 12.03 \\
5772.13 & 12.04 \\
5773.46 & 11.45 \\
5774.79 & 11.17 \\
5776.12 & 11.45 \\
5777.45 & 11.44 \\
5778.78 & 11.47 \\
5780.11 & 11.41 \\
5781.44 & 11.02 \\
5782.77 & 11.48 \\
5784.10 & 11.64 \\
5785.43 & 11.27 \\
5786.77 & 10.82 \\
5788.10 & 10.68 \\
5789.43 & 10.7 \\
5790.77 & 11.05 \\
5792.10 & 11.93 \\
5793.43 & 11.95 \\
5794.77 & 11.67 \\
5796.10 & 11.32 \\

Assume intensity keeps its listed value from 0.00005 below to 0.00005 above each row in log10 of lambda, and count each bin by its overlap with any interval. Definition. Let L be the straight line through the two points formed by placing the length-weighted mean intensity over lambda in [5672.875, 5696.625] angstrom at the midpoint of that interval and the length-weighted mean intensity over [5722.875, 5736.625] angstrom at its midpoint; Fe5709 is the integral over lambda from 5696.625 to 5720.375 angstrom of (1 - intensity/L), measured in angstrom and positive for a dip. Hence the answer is 1.1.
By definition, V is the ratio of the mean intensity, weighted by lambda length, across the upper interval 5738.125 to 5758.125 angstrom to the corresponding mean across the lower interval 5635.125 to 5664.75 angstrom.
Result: 1.11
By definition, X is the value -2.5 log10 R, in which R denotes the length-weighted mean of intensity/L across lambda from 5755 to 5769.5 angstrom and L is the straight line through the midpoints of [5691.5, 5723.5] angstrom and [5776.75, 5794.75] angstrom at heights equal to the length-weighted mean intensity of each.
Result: -0.05 mag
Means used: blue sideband 11.5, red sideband 11.3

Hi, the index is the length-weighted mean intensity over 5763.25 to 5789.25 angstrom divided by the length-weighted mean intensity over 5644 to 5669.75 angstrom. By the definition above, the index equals 1.0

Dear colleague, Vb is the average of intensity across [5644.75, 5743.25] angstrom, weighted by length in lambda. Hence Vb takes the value 11.5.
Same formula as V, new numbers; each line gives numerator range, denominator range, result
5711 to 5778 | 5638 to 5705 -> 1.04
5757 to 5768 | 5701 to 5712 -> 1.08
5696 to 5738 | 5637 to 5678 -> 1.06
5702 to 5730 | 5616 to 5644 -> 1.03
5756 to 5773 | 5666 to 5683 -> 1.07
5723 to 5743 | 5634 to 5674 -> 1.09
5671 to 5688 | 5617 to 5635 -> 1.01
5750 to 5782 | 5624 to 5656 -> 1.08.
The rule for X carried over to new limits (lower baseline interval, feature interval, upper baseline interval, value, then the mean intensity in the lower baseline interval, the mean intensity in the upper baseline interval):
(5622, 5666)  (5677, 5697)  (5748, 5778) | -0.07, 11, 11.8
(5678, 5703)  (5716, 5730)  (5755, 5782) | 0.03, 11.9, 11.7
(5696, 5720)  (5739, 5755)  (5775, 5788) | -0.05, 11.2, 11.3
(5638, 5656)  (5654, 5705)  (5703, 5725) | -0.06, 10.5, 11.2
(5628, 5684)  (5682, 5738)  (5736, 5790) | -0.03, 11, 11.6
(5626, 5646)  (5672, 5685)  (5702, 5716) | -0.06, 10.7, 11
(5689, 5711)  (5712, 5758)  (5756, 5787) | 0.00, 11.6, 11.6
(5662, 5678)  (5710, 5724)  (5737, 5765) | 0.02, 11.2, 11.8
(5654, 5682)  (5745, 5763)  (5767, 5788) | -0.04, 11.1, 11.4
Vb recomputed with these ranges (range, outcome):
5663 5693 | 11.5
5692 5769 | 11.6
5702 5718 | 11.1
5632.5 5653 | 10.5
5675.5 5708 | 11.7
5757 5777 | 11.8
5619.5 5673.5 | 11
